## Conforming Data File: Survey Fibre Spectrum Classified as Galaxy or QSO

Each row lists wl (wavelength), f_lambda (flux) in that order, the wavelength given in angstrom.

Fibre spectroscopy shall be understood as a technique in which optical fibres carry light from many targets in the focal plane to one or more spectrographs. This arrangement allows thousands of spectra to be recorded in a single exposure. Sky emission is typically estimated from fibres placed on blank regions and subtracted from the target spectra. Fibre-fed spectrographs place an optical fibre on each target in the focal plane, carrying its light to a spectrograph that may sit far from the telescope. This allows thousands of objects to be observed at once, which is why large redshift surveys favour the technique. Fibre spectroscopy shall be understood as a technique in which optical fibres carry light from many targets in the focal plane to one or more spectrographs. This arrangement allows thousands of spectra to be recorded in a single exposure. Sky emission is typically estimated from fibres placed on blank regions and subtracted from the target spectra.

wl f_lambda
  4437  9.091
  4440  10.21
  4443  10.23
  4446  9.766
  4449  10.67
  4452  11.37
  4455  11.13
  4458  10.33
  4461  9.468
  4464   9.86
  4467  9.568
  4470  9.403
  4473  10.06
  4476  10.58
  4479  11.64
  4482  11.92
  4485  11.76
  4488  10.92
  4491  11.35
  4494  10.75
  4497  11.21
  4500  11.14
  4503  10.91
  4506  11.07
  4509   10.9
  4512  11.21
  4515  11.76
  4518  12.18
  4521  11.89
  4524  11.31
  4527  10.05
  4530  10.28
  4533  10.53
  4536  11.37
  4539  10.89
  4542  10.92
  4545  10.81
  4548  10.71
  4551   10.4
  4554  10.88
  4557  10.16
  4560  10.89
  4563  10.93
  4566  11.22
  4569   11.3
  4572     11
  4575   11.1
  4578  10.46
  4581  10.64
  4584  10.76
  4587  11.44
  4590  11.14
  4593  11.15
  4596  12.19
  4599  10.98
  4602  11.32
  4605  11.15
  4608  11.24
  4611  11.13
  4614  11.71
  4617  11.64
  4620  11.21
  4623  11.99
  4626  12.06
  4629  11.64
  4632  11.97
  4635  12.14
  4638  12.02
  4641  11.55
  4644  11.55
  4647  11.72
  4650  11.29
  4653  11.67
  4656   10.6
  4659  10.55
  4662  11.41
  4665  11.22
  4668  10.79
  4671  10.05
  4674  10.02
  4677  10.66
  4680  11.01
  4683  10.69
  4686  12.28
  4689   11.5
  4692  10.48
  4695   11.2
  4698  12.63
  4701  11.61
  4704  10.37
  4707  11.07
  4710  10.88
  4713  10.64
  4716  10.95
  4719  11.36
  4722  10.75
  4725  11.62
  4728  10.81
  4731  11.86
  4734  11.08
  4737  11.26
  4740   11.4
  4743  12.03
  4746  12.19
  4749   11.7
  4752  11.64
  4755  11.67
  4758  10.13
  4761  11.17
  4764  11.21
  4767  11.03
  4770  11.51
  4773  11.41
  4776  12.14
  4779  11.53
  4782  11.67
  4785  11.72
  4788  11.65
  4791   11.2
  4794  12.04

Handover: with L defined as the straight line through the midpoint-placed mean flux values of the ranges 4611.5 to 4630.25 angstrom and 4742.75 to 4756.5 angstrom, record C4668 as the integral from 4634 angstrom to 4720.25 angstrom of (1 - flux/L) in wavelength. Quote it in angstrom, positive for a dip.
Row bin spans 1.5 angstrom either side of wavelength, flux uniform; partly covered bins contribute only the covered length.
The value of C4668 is 4.3 angstrom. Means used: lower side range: 11.7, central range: 11.2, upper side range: 11.8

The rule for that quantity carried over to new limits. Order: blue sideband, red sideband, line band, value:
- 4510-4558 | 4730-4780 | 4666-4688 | 0.9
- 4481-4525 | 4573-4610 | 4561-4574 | 0.1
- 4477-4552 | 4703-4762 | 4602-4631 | -0.9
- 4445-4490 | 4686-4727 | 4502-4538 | -1.4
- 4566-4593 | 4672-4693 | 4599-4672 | -2.9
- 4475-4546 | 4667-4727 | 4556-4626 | -0.6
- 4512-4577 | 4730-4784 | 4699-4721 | 0.7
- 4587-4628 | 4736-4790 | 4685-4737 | 1.2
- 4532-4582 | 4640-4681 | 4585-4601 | -0.7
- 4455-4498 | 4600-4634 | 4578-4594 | 0.5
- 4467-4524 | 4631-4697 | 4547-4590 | 1.1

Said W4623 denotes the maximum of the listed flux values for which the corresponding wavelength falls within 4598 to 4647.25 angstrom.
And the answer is 12.14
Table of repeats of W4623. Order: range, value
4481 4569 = 12.18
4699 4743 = 12.03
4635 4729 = 12.63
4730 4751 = 12.19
